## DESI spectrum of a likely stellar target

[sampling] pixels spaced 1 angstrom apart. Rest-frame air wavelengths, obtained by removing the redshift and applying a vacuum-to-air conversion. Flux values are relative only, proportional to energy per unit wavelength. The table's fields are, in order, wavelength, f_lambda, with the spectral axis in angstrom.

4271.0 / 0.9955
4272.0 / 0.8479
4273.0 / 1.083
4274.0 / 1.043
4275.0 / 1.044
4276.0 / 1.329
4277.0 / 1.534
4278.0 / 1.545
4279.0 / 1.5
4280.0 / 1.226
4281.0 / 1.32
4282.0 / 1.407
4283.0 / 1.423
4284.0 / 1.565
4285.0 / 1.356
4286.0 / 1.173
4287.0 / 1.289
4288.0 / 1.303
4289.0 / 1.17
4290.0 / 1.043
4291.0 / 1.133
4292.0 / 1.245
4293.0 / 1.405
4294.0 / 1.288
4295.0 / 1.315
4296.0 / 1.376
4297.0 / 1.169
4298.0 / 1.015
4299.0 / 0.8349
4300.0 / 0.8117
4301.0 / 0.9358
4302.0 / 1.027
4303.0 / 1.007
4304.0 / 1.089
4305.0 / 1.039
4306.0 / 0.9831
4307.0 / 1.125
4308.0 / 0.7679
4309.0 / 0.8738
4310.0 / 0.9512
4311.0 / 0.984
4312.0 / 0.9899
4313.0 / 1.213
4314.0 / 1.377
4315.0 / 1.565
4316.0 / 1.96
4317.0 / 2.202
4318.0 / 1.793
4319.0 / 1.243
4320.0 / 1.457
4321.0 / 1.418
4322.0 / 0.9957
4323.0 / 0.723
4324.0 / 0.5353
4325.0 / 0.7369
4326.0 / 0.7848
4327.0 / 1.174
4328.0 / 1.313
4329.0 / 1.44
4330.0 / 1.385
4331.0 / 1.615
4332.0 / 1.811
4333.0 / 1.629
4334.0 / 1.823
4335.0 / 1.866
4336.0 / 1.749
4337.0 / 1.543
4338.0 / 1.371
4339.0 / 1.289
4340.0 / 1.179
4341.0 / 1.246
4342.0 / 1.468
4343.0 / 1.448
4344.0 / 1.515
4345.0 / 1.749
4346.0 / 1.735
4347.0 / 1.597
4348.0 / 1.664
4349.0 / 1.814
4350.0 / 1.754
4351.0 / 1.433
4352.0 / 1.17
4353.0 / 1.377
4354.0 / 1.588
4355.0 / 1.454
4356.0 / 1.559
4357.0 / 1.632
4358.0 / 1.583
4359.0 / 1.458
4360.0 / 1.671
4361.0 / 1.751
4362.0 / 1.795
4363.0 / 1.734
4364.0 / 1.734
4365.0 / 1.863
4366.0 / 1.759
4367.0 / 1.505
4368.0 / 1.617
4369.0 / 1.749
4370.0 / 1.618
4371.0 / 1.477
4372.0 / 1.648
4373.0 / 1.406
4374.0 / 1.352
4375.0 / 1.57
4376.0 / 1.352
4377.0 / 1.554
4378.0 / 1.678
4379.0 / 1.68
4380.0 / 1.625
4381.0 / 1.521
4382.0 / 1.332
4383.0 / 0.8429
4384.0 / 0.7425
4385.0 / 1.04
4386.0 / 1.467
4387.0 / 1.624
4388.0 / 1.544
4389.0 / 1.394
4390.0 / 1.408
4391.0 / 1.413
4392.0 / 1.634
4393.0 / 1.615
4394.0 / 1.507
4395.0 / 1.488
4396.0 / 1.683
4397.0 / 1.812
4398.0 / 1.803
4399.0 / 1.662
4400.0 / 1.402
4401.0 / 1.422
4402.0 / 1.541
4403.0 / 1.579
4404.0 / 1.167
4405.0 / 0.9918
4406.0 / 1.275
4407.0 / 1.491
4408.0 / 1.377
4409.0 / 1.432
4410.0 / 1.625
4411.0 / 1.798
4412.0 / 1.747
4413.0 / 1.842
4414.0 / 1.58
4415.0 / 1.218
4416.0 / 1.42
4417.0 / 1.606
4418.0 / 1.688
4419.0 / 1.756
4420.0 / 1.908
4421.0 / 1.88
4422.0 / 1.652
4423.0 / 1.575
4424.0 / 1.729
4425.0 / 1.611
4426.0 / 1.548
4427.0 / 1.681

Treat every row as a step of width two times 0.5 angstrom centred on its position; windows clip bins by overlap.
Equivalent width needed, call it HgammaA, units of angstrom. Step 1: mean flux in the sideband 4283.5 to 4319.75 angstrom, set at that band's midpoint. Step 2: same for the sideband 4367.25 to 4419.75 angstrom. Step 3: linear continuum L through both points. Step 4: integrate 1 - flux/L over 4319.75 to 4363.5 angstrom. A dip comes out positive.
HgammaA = -3.7 angstrom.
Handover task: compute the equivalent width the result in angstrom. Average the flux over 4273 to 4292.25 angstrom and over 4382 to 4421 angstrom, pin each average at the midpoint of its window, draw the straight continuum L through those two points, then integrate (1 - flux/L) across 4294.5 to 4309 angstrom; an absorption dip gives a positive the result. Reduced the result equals 3.2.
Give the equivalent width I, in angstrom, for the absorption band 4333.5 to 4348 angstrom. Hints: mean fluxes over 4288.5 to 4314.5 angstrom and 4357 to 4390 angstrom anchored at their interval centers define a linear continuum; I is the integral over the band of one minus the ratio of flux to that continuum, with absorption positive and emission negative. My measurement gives -2.5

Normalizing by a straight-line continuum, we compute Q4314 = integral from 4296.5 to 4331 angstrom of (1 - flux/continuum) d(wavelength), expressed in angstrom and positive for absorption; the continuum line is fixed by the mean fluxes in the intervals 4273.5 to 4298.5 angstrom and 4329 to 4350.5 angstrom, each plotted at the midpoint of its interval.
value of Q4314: 6.9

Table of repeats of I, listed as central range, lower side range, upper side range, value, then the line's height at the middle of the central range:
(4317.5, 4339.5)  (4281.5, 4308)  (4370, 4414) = -1.2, 1.28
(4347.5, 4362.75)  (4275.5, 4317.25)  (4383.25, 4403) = -2.2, 1.38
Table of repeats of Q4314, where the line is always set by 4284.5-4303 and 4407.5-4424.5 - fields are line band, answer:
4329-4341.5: -2.08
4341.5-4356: -1.93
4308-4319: -1.05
